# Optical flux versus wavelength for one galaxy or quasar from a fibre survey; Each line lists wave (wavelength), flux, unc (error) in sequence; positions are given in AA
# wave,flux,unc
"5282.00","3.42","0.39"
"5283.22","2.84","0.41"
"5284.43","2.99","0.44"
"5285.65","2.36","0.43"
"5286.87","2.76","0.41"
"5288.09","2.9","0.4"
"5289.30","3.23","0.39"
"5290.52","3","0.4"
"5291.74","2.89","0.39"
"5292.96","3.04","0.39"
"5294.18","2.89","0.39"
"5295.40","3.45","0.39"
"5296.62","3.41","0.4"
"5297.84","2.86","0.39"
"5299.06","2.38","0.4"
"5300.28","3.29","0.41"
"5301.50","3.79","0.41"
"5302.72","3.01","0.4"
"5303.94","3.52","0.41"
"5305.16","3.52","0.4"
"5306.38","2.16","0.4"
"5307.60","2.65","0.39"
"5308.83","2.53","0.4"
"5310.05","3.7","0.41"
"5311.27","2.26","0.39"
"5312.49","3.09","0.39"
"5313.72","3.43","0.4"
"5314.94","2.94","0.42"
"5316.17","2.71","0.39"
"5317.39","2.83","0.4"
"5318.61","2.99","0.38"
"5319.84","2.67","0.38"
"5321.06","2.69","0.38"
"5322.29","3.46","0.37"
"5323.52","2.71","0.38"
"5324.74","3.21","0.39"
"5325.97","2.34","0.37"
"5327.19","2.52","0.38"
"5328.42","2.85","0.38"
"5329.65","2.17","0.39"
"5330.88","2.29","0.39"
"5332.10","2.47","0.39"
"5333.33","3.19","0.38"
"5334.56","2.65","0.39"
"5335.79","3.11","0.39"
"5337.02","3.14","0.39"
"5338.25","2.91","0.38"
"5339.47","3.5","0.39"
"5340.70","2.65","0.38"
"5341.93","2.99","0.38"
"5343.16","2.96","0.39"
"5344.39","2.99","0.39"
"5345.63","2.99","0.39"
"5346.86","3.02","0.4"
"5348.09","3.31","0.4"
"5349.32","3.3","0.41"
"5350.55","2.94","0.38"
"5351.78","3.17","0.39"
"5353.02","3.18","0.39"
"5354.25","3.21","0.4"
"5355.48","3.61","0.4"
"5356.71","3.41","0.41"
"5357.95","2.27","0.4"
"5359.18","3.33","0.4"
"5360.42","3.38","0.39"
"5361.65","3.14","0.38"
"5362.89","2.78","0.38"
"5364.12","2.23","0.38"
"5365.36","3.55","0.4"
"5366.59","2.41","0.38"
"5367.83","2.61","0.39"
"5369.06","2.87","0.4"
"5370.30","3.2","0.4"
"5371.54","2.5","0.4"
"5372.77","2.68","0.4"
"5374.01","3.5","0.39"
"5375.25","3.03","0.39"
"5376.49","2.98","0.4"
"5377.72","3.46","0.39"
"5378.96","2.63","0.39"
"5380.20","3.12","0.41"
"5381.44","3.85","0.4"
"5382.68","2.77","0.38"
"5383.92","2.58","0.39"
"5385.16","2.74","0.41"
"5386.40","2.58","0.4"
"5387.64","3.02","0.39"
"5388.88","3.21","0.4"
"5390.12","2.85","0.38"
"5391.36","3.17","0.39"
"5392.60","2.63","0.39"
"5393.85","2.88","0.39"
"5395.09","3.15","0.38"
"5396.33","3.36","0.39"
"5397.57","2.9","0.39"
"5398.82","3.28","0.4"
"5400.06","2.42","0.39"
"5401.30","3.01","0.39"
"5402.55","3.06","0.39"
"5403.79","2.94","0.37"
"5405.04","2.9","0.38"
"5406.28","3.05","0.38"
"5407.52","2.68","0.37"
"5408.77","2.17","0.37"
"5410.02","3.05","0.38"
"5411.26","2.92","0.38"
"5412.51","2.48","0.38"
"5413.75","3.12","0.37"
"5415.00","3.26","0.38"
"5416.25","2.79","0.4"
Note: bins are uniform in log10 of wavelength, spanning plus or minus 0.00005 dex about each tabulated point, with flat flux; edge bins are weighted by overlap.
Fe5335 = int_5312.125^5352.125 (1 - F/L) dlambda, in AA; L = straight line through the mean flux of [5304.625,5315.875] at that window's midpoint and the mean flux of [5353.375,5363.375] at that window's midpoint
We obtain 1.4 AA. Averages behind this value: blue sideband 2.91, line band 2.91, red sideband 3.15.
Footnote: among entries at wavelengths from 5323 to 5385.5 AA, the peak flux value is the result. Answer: 3.85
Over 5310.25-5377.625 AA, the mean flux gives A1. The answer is 2.94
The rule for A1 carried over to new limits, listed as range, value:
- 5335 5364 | 3.08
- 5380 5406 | 2.97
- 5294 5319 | 3.02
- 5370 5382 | 3.09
